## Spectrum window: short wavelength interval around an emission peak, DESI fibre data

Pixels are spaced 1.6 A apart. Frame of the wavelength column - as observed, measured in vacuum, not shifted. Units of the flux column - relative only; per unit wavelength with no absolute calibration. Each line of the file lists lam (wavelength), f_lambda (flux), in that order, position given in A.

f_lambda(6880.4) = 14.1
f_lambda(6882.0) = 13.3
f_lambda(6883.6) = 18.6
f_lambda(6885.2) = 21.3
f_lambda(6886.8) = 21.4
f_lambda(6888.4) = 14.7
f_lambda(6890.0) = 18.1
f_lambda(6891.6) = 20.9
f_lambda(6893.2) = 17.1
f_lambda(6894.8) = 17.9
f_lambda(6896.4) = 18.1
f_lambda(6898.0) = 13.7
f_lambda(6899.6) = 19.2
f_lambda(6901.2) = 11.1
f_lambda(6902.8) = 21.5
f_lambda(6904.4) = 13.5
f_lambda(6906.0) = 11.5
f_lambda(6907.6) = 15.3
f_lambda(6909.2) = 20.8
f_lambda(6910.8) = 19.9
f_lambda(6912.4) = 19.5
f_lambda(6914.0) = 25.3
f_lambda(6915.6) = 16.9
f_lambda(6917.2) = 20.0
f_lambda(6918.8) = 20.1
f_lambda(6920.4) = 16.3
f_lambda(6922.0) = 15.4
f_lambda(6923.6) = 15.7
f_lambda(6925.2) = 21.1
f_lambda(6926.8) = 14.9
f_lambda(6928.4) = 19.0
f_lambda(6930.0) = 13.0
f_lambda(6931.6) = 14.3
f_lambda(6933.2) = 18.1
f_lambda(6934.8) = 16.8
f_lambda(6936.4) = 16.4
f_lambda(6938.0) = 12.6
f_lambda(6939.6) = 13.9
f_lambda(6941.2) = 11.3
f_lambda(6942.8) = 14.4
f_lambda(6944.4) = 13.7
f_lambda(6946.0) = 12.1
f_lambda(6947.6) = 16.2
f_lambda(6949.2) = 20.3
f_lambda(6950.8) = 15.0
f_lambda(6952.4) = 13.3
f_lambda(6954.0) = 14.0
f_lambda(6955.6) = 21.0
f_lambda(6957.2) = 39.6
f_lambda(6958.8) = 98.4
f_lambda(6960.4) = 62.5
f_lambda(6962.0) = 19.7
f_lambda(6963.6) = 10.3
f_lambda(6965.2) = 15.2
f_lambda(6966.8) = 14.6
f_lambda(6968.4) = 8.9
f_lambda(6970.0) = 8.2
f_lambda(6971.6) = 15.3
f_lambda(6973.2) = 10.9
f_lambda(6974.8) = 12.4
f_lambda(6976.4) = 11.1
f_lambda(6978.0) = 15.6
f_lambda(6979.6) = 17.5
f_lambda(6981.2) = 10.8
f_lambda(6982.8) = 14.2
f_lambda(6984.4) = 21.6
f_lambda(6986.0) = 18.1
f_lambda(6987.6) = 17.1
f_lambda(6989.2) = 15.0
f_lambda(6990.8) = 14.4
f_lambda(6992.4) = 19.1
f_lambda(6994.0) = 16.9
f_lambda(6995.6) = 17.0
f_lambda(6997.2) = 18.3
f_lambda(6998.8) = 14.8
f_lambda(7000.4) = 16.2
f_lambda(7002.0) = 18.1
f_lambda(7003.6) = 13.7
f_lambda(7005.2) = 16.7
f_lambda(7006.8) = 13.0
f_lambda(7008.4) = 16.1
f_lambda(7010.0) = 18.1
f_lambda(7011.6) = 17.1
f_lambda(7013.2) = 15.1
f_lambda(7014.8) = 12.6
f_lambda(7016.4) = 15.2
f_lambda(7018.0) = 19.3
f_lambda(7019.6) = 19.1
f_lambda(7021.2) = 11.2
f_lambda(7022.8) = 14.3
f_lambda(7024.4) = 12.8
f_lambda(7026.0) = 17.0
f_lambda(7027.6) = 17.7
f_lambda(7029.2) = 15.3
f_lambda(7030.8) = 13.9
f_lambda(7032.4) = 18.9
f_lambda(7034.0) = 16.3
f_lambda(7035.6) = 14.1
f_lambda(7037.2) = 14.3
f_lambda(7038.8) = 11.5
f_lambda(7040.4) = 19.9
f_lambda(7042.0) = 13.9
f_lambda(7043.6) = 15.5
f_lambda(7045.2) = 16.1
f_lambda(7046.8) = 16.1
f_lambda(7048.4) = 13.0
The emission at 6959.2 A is H-beta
